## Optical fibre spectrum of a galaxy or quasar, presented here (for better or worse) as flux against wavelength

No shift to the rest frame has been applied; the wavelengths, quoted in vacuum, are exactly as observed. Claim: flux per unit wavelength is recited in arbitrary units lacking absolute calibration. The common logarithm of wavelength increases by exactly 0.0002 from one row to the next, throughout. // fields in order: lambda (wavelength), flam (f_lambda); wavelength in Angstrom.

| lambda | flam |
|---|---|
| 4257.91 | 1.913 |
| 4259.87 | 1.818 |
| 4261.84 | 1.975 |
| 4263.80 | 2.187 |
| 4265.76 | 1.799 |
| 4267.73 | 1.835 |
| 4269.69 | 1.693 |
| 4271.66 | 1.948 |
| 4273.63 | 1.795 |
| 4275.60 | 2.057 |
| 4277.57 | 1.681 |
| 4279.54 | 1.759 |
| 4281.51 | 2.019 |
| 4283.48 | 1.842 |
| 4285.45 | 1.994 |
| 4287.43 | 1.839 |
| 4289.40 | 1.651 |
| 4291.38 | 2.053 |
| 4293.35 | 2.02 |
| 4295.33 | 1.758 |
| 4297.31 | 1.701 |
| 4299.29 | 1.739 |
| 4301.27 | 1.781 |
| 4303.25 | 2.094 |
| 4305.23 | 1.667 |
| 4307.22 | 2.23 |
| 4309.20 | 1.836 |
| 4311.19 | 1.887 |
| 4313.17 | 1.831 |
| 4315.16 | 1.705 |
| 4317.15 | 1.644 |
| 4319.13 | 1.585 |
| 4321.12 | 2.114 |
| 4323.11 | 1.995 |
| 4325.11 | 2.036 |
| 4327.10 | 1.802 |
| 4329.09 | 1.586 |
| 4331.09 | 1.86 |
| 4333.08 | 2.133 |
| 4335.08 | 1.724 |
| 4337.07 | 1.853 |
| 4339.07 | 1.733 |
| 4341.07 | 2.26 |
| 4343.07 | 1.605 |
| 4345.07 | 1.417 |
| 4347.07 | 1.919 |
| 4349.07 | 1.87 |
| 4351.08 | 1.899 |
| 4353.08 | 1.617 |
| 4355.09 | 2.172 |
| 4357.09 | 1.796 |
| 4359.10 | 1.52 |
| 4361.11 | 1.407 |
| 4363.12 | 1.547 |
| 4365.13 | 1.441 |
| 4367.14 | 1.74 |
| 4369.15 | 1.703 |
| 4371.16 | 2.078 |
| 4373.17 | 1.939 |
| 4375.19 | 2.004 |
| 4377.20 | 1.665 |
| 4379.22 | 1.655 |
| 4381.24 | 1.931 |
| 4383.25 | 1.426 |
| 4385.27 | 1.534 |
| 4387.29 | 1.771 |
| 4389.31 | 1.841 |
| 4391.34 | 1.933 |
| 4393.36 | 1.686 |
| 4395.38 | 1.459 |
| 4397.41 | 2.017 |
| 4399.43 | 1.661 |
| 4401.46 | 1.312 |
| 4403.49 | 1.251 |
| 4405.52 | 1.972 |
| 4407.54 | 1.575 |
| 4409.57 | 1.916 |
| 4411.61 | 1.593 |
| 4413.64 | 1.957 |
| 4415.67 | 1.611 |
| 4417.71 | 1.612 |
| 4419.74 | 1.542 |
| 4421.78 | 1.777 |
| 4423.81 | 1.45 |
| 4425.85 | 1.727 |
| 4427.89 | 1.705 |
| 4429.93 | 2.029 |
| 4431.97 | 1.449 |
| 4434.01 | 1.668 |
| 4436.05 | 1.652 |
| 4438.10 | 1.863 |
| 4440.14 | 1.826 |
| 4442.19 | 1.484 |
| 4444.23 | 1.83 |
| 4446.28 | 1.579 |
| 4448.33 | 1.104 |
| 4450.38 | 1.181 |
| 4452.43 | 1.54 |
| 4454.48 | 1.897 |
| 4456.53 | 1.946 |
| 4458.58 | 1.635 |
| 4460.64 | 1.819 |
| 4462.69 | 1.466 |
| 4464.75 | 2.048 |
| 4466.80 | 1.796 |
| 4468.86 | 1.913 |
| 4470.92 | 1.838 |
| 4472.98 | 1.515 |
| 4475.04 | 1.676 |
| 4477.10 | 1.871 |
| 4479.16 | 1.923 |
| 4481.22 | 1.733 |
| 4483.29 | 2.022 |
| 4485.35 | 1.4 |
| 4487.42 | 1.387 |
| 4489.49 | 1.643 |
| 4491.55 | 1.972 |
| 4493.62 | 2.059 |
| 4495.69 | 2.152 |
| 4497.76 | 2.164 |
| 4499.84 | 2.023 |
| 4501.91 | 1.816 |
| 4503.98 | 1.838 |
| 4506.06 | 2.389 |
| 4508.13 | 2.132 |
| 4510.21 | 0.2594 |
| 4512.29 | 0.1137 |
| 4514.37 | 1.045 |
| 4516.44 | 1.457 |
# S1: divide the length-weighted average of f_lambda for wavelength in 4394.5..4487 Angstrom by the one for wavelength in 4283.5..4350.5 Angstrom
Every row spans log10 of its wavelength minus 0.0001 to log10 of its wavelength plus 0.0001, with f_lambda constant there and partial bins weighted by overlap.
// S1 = 0.91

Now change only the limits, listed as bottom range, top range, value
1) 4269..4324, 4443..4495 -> 0.92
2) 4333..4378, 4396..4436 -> 0.94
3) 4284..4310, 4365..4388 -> 0.94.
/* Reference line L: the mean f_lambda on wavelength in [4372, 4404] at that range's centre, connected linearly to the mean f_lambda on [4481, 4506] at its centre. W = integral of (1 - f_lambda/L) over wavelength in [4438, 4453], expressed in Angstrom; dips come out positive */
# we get 2.20 Angstrom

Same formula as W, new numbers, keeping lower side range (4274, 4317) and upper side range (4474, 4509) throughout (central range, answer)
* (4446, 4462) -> 2.6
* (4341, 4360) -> 0.8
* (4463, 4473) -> 0.3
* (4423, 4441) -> 1.7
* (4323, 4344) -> 0.0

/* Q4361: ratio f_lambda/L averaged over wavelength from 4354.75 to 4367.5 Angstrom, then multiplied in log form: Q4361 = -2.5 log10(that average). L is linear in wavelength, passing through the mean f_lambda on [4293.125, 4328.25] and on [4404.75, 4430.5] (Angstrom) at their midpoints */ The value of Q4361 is 0.10 mag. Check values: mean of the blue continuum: 1.85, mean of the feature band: 1.63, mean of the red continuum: 1.72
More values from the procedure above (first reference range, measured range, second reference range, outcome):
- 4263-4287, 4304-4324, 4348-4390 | -0.02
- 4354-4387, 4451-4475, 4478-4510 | 0.05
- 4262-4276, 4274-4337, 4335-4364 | -0.01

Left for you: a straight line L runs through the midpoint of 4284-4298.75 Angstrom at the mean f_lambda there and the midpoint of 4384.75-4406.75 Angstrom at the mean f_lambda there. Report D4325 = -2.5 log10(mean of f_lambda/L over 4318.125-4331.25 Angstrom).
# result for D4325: -0.03 mag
